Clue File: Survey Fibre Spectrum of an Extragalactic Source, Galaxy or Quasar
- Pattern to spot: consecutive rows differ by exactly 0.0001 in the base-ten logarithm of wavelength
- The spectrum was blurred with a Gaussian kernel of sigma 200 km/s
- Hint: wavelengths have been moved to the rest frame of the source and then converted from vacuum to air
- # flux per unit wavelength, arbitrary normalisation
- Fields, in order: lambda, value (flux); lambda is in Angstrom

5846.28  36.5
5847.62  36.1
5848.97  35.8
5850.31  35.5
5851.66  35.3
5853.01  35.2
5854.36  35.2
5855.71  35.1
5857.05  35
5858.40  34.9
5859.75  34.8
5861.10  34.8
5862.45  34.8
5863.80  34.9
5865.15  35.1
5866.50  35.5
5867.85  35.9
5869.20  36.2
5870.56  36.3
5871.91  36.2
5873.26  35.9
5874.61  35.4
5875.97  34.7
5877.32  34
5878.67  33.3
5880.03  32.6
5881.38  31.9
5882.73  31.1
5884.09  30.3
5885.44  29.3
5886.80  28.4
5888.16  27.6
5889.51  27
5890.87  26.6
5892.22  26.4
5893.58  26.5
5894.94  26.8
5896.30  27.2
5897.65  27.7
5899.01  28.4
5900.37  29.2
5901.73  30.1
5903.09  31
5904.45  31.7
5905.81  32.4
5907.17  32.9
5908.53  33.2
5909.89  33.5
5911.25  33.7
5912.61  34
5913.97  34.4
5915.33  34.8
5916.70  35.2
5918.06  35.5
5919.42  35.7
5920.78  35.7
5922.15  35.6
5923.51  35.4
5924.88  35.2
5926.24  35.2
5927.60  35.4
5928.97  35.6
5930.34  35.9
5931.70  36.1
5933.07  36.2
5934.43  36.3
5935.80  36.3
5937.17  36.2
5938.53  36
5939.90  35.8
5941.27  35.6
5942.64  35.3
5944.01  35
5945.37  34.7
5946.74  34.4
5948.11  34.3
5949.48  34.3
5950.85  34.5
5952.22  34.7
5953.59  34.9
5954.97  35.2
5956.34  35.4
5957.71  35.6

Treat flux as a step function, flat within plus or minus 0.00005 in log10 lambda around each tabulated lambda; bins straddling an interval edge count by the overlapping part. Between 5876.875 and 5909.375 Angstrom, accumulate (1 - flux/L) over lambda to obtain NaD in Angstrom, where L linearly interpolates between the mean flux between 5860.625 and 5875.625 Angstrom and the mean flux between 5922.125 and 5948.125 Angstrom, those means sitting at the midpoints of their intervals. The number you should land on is 5.2 Angstrom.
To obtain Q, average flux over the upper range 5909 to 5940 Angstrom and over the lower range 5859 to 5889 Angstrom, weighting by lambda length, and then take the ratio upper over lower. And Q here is 1.05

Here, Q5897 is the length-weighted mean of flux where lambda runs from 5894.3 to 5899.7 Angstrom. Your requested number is 27.5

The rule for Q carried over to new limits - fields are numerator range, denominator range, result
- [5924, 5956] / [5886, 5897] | 1.30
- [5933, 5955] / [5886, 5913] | 1.19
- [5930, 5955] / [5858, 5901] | 1.11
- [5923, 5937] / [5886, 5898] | 1.32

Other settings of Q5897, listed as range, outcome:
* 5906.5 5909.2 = 33.1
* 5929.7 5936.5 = 36.2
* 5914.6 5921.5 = 35.4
